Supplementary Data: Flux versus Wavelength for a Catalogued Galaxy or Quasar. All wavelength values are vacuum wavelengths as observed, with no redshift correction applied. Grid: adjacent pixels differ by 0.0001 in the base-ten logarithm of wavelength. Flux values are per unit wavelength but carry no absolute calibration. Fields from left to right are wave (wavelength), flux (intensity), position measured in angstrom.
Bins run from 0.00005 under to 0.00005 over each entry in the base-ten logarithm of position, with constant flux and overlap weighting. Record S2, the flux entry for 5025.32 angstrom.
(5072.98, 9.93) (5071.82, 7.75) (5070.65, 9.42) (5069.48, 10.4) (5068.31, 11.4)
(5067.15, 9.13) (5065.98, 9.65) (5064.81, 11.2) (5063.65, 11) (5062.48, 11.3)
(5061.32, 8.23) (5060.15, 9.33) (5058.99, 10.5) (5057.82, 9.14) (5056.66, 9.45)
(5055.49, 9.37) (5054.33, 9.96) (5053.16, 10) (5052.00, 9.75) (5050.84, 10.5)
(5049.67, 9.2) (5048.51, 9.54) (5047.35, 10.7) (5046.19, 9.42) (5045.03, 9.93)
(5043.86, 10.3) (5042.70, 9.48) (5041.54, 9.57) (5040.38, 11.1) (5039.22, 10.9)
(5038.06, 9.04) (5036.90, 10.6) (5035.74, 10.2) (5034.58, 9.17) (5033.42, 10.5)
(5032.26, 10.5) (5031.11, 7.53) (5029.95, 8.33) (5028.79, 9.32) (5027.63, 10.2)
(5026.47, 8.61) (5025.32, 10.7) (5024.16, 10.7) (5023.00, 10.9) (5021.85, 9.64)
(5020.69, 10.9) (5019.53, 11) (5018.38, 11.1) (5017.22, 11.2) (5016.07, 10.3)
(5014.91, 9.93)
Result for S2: 10.7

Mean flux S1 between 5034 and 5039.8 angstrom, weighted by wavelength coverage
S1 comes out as 9.98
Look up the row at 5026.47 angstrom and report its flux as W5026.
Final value 8.61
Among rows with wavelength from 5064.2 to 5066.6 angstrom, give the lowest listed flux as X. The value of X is 9.65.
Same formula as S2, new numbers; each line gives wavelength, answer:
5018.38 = 11.1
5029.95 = 8.33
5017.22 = 11.2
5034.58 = 9.17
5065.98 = 9.65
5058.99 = 10.5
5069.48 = 10.4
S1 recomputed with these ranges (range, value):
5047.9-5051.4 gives 9.74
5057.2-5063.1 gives 9.71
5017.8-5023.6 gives 10.7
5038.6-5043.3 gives 10.3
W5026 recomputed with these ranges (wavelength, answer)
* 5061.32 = 8.23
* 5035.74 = 10.2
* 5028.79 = 9.32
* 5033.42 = 10.5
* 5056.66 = 9.45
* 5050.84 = 10.5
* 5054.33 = 9.96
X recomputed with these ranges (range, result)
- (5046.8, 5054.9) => 9.2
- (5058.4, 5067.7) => 8.23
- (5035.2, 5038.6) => 9.04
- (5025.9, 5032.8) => 7.53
